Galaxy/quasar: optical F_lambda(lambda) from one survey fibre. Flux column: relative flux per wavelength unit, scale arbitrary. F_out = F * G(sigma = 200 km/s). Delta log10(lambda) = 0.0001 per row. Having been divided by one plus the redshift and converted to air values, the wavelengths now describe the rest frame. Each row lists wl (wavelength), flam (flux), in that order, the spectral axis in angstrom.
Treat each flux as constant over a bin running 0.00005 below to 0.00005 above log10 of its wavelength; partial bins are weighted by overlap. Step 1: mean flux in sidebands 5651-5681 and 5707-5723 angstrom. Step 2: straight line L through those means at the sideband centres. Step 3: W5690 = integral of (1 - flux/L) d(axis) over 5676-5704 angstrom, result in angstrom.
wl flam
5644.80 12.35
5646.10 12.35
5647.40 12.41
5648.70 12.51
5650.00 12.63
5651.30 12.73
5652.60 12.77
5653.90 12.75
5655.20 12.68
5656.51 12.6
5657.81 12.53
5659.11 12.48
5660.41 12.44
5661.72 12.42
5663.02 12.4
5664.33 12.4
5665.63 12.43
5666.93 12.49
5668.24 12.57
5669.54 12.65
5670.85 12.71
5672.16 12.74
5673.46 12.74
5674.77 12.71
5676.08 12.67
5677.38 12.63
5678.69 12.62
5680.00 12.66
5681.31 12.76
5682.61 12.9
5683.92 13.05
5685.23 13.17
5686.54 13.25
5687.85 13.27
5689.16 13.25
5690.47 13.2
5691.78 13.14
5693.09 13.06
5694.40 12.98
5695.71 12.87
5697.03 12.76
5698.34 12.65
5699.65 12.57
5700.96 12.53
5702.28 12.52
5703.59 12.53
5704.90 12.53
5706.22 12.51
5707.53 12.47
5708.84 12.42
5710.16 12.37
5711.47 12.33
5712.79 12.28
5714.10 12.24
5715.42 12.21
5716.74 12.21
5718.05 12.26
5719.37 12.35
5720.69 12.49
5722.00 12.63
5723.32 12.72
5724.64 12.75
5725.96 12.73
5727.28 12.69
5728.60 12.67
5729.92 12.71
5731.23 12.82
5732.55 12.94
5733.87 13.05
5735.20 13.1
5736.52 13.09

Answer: -0.9 angstrom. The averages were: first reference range 12.6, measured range 12.9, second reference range 12.4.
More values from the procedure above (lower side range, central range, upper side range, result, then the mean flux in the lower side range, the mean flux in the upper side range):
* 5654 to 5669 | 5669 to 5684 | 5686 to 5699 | 0.0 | 12.5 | 13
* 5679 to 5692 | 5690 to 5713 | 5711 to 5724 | 0.1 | 13.1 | 12.4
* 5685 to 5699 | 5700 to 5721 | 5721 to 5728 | 0.7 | 13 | 12.7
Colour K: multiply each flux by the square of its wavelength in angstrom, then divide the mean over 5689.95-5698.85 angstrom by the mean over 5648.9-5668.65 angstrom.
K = 1.0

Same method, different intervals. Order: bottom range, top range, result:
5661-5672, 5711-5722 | 1.00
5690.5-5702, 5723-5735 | 1.01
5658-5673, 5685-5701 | 1.05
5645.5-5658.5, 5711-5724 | 1.00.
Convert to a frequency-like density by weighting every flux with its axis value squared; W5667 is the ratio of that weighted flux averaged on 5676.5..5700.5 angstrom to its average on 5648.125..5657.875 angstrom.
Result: 1.03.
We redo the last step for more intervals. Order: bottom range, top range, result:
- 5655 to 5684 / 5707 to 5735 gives 1.01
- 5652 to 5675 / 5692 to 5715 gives 1.01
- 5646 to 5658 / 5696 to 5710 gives 1.01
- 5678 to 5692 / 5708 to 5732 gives 0.97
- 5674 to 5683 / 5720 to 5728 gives 1.01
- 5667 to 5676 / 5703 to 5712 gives 1.00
